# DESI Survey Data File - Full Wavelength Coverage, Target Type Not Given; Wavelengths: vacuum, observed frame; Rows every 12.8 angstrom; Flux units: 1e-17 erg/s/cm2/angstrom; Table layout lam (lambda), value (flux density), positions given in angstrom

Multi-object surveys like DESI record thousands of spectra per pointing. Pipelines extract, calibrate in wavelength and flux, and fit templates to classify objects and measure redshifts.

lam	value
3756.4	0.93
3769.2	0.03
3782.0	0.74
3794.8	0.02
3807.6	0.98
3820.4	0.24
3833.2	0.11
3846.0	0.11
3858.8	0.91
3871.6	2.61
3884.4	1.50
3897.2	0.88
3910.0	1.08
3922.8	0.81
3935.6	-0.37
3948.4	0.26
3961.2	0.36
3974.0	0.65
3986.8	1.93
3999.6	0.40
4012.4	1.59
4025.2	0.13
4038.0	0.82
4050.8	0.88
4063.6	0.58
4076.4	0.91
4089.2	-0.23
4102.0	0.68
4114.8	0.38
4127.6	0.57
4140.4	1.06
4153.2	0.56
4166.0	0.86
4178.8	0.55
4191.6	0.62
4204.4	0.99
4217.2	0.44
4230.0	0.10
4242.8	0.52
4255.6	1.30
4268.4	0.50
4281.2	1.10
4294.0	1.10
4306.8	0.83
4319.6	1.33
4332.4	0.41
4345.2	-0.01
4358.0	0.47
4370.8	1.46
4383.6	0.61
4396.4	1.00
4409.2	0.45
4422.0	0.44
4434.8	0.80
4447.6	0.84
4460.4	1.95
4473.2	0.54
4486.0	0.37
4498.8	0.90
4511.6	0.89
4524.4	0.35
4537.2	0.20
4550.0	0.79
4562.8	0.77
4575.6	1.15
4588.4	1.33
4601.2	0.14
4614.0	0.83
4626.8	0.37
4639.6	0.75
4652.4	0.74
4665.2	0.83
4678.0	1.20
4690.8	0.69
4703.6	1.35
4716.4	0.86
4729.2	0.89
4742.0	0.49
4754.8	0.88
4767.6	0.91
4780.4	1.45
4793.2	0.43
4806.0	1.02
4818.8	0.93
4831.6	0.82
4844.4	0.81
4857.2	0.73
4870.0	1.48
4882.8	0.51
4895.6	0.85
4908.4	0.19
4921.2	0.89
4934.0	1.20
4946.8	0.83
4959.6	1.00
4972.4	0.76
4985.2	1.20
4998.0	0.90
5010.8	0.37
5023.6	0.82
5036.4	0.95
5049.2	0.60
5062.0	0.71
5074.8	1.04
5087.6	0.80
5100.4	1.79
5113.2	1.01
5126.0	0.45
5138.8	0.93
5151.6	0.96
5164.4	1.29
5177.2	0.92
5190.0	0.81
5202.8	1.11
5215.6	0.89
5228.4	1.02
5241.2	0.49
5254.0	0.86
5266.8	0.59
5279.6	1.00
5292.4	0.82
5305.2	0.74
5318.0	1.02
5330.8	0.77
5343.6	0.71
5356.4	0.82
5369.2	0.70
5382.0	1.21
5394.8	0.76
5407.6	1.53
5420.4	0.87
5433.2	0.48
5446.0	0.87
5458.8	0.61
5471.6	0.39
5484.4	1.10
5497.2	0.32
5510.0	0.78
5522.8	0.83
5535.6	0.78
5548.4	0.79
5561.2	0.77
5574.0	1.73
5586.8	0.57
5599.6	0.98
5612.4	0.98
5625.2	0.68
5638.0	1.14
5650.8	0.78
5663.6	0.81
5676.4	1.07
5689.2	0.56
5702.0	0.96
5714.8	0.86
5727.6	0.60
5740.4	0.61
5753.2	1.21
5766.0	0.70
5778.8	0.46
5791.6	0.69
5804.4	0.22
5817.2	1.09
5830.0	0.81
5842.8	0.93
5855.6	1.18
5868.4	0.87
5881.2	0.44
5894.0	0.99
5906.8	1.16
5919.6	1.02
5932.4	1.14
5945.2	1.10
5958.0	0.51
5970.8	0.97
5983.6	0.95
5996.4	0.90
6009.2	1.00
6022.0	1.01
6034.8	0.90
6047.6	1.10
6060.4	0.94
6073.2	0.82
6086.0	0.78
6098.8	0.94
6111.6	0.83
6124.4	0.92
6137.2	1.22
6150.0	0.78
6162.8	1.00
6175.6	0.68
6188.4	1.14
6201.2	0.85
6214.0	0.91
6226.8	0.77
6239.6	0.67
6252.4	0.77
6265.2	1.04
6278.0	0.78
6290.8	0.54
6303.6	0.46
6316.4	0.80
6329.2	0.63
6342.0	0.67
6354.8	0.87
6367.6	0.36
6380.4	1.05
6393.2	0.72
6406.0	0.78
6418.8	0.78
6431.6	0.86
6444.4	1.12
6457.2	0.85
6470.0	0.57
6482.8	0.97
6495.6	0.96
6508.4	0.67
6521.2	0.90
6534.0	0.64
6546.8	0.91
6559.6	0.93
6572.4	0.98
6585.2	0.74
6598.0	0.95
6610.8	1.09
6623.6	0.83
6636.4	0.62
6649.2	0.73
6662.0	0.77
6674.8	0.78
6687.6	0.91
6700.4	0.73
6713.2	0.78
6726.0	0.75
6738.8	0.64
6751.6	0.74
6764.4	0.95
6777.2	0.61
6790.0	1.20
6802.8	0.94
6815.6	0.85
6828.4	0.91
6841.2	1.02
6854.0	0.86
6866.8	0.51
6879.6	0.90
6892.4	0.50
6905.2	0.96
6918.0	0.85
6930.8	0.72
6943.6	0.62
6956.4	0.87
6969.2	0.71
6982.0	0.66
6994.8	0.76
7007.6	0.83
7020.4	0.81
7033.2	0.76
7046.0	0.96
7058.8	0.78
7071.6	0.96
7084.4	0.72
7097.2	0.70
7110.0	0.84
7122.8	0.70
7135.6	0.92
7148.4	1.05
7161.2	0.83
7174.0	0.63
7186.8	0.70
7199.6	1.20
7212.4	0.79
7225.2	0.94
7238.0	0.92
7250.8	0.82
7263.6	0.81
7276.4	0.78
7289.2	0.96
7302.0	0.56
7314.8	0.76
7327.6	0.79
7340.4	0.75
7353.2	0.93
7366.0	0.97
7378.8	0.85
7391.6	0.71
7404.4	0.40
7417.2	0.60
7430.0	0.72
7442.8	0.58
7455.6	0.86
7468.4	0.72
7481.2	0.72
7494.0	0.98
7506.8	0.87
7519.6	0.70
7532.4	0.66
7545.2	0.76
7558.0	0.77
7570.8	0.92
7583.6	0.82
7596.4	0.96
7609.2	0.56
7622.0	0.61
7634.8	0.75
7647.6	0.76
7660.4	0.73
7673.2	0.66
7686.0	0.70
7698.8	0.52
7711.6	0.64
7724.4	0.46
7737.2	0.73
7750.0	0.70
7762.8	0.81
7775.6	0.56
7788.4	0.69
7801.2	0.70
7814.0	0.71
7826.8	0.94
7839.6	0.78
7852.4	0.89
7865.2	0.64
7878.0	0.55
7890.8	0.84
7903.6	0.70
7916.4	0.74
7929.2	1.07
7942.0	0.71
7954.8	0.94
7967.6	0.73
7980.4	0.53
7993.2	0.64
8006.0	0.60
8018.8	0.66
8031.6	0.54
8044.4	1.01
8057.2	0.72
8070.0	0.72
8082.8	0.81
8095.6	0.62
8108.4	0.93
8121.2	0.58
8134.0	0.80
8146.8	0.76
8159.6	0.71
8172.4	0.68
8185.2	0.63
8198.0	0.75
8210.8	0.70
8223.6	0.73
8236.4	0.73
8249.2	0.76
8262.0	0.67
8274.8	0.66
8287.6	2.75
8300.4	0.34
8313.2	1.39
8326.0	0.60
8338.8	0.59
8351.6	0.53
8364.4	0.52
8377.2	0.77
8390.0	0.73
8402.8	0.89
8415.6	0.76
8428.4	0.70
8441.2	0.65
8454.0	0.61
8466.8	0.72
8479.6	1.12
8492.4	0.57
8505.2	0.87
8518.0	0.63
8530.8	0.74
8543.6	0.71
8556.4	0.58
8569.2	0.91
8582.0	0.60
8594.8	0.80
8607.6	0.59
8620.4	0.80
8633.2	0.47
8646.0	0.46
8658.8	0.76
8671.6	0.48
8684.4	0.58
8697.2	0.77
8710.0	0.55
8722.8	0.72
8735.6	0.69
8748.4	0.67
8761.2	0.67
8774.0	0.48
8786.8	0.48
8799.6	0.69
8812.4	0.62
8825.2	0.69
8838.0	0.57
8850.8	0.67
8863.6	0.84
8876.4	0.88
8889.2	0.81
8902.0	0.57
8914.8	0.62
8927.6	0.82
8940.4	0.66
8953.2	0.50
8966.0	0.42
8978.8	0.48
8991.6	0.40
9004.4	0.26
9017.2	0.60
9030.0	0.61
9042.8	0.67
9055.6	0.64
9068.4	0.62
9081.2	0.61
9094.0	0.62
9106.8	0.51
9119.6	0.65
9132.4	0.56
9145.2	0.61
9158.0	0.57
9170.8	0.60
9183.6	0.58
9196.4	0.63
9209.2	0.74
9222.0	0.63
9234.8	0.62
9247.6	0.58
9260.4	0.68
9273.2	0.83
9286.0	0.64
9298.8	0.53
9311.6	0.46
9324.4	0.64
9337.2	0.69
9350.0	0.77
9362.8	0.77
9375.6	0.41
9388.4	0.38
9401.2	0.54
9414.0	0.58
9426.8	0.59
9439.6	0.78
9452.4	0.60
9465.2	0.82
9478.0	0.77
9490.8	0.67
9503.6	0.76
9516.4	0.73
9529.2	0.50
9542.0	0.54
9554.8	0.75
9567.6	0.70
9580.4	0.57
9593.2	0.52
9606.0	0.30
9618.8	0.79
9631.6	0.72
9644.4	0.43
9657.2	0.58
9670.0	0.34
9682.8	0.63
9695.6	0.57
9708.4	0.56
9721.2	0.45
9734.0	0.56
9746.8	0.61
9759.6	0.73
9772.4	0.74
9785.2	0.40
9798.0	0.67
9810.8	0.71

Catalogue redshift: 0.262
